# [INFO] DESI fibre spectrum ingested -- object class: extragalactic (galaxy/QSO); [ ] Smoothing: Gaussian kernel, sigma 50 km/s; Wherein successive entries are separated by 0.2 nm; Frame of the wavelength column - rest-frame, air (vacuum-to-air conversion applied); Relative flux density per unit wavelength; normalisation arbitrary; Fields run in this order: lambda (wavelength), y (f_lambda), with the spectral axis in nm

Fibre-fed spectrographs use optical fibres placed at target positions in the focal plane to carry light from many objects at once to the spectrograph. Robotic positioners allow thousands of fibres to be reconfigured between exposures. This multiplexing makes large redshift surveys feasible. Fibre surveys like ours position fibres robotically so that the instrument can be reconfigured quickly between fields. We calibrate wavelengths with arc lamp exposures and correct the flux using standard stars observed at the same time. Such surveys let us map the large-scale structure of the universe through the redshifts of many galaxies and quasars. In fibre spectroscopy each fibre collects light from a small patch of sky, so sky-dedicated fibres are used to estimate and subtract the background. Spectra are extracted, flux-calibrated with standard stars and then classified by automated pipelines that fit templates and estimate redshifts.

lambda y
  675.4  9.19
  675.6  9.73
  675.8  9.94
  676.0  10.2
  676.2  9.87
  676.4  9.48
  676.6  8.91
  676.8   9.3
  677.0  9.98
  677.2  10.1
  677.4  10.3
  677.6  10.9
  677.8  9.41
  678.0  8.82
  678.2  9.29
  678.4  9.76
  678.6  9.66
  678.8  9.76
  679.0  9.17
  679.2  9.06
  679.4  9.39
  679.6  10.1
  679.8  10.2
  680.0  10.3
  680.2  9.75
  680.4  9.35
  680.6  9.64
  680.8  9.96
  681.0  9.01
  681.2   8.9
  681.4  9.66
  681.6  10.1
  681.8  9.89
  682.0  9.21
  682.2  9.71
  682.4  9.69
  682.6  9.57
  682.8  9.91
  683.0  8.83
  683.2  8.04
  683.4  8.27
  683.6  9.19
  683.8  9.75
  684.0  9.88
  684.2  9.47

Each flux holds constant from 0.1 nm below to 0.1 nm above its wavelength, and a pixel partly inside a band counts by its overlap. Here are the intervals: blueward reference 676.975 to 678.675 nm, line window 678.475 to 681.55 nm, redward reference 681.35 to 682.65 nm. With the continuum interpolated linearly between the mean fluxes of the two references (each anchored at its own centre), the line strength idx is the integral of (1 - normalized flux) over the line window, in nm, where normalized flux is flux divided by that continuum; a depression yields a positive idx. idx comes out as 0.04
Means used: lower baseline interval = 9.8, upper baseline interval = 9.7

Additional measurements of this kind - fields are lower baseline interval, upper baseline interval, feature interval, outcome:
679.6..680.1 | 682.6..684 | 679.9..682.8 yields 0.028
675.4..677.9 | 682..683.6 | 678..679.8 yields 0.009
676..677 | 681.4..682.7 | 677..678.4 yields -0.036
